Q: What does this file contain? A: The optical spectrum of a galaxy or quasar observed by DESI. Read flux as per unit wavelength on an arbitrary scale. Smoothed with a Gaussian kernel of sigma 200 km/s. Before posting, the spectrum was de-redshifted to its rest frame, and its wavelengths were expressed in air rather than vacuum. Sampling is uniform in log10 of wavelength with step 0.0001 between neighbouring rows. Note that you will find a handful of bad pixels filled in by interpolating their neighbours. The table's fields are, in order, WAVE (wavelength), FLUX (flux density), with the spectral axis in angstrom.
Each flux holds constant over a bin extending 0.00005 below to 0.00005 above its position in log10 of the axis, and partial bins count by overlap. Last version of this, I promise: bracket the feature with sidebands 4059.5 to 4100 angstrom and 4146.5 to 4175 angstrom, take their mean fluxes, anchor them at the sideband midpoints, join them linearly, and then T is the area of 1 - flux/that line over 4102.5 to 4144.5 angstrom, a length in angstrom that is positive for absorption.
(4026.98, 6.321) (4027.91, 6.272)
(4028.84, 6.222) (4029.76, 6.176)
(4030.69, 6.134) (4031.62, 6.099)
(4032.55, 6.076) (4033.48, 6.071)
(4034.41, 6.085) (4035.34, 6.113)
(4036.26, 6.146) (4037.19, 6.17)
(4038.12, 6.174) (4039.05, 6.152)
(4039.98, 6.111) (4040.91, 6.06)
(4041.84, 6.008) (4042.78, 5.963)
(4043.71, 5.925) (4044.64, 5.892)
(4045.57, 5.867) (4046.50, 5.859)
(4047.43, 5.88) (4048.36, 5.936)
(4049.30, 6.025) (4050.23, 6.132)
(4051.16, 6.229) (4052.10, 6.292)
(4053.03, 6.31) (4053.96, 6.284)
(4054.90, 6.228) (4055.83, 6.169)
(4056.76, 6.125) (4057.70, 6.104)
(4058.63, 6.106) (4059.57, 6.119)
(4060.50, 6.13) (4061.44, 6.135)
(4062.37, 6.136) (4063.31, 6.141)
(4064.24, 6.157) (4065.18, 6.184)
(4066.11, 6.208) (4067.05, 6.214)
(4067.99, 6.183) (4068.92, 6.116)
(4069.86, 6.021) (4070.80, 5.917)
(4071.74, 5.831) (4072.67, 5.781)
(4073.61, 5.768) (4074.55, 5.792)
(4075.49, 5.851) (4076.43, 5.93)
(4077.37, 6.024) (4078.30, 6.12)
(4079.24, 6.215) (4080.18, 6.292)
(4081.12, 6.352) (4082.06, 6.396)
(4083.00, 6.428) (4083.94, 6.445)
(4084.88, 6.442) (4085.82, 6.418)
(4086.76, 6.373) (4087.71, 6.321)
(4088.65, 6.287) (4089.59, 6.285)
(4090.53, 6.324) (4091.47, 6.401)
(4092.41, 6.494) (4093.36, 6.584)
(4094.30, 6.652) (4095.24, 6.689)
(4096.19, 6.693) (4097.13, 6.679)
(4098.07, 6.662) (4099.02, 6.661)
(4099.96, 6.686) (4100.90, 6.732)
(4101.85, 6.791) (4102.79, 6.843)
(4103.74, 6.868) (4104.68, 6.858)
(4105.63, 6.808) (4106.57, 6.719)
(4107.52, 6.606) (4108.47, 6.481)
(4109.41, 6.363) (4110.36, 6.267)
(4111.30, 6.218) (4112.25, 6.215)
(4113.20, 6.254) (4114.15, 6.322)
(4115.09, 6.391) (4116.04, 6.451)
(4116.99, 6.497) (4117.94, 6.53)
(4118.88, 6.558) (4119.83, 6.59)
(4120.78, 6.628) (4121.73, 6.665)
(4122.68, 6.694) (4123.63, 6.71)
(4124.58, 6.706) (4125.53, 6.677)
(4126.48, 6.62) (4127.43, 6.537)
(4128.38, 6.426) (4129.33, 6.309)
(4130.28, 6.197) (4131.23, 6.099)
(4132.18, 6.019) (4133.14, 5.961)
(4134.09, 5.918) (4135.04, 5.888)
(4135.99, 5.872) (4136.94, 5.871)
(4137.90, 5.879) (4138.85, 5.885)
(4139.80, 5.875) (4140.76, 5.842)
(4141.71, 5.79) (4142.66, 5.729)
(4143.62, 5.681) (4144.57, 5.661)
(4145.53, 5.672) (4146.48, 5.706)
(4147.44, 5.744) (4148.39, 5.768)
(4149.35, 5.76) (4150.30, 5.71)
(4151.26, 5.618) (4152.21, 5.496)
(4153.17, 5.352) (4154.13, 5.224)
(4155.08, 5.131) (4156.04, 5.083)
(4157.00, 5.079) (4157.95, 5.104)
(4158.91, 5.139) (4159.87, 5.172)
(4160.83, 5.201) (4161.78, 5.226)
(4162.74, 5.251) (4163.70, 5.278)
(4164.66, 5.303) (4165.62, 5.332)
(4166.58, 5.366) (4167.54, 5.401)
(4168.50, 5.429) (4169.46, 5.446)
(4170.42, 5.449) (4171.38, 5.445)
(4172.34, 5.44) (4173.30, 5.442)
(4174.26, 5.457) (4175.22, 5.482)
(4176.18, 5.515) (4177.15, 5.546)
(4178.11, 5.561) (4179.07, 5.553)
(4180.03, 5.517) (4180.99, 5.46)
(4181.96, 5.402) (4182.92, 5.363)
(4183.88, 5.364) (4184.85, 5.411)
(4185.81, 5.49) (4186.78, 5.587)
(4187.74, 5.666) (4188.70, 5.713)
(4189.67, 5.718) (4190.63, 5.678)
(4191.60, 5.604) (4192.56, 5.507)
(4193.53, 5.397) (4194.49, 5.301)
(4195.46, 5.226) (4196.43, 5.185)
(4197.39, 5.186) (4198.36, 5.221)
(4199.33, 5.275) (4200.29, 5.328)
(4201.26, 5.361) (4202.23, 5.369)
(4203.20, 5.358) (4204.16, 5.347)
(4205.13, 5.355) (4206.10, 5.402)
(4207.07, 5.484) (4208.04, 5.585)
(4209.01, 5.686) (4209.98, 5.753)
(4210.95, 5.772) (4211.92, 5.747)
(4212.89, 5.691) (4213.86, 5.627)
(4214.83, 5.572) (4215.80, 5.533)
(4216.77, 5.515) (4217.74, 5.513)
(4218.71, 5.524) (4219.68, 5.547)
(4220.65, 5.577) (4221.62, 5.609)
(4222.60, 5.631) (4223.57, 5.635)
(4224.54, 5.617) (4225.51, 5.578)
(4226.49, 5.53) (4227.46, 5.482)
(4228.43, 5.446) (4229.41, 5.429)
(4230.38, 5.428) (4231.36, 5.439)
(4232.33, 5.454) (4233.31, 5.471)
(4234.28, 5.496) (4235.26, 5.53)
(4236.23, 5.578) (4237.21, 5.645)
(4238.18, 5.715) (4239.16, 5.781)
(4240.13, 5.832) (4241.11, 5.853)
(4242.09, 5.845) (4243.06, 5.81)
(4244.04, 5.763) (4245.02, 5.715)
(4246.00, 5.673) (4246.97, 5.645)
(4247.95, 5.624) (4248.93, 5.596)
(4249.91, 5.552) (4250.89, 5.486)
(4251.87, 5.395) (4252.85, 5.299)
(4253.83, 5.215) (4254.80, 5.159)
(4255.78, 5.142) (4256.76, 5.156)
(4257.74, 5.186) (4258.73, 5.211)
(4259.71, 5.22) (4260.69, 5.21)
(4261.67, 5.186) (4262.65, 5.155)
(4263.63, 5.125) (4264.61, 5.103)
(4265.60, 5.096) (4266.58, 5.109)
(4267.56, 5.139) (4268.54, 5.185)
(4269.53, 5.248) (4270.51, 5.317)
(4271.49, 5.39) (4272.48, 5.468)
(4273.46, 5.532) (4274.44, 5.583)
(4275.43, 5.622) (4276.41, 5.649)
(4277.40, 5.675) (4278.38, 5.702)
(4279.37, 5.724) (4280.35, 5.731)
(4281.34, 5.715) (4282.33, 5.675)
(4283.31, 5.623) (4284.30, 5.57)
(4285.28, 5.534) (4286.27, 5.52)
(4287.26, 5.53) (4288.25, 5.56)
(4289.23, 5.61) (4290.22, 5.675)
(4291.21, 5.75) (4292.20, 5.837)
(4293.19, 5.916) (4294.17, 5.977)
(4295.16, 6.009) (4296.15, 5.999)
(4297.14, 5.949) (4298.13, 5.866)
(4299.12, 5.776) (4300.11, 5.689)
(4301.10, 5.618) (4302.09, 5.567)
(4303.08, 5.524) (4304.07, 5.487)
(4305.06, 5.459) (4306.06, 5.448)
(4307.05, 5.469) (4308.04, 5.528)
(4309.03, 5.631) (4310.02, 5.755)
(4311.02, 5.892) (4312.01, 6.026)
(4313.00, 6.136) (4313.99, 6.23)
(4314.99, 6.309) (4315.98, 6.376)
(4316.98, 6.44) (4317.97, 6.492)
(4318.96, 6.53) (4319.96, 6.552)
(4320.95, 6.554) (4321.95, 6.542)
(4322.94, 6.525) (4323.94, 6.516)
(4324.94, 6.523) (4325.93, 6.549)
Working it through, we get -3.8 angstrom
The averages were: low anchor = 6.26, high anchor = 5.38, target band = 6.32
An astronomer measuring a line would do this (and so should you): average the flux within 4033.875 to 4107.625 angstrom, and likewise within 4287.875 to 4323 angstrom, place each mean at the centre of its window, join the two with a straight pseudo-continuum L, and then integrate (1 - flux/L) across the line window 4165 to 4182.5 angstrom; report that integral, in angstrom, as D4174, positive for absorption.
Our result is 1.9 angstrom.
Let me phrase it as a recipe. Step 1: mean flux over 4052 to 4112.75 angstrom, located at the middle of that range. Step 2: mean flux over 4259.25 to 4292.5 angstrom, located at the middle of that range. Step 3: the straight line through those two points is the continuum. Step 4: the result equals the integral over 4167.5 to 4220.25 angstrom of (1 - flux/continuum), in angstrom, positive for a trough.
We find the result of 3.1 angstrom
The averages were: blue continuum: 6.32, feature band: 5.48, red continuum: 5.46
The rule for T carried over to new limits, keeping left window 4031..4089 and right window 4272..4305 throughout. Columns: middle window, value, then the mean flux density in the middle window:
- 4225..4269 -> 2.5 angstrom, 5.44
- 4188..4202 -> 1.1 angstrom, 5.41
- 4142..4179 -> 3.1 angstrom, 5.43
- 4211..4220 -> 0.4 angstrom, 5.6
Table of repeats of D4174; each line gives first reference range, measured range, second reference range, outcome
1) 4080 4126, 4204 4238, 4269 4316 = 2.60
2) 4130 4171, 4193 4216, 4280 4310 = 0.66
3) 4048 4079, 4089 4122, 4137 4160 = -4.15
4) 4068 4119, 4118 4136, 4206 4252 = -0.58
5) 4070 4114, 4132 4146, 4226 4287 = 0.67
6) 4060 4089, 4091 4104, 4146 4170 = -1.61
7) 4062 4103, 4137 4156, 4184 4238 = 0.83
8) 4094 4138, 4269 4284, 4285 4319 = 0.85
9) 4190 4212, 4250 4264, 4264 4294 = 0.68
